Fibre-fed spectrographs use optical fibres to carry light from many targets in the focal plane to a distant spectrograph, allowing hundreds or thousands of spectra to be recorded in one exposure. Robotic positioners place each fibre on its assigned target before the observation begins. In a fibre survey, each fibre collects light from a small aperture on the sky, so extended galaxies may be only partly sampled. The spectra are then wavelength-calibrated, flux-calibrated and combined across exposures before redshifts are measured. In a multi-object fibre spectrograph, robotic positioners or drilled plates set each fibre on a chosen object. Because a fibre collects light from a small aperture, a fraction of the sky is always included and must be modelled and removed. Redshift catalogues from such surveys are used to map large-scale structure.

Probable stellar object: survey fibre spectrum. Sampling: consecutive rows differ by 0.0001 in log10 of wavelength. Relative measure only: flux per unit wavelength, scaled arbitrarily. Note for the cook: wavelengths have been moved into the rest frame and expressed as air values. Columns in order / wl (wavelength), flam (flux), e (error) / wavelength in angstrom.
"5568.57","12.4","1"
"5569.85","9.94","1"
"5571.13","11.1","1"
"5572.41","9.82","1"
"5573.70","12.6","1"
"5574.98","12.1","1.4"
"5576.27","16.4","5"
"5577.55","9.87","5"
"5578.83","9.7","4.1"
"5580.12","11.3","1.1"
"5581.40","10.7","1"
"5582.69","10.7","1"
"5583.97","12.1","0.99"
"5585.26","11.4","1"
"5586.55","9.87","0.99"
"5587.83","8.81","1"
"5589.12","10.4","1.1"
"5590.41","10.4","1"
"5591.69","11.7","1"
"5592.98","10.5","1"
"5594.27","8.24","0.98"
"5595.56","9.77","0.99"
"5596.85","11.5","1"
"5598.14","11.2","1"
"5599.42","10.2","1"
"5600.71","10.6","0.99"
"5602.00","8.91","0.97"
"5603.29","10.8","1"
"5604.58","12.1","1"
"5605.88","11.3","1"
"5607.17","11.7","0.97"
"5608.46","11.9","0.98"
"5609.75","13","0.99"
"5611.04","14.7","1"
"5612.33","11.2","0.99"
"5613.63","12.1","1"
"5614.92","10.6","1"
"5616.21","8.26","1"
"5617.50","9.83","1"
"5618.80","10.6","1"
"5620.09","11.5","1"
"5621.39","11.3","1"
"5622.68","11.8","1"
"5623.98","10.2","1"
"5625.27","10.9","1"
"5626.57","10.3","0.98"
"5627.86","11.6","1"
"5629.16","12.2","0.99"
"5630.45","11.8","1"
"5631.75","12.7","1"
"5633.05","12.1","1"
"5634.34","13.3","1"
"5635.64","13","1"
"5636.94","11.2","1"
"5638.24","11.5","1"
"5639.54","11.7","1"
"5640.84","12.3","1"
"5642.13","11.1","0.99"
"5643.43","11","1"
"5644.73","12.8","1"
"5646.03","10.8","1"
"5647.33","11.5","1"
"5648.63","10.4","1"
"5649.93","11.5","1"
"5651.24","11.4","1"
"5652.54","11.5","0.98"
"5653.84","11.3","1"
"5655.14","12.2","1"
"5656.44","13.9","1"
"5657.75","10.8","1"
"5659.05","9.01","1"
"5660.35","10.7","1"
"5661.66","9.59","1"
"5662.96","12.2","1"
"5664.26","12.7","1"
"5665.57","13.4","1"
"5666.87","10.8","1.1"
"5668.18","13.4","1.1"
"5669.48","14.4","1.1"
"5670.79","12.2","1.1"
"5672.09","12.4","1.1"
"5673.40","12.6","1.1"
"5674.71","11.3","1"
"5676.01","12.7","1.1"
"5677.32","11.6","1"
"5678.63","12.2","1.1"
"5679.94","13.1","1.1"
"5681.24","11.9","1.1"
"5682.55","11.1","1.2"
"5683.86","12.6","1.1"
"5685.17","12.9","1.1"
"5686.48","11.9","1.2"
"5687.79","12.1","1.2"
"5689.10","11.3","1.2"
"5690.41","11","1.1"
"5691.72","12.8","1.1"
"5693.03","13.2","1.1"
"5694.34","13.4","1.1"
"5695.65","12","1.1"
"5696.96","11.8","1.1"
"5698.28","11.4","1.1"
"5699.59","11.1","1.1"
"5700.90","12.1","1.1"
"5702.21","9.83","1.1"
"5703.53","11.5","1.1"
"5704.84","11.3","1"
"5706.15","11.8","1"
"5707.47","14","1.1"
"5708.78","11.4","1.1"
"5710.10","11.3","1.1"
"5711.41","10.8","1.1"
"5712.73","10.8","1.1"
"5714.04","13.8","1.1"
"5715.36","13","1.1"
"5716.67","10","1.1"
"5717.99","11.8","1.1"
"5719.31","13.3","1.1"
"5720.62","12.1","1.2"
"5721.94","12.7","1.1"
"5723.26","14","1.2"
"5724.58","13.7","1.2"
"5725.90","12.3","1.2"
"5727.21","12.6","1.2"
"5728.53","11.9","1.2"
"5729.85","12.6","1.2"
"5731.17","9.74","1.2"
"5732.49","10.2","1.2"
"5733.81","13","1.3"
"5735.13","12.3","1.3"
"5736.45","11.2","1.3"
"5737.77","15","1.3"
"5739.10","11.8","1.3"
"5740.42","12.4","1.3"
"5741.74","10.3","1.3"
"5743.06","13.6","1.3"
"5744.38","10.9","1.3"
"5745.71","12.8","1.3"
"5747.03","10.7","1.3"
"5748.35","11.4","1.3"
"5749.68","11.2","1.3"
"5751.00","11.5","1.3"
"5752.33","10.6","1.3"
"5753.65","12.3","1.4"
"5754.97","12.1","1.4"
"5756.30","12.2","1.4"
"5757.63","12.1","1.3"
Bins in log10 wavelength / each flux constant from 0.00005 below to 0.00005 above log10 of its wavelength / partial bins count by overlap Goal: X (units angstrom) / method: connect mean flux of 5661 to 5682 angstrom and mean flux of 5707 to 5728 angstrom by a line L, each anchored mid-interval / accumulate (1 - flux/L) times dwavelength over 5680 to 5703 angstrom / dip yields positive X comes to 0.7 angstrom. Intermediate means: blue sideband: 12.3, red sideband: 12.3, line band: 11.9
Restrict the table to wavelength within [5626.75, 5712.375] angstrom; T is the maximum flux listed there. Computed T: 14.4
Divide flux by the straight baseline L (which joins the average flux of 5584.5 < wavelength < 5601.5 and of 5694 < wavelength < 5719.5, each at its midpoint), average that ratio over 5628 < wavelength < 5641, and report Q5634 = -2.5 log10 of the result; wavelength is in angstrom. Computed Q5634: -0.12 mag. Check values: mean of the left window 10.4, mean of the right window 11.8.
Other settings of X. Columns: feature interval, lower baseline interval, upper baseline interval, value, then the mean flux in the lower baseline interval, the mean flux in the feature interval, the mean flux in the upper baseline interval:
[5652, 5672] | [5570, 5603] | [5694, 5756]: -0.83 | 10.8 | 11.9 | 11.9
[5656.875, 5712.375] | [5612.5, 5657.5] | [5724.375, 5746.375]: -0.55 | 11.5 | 11.9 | 12.1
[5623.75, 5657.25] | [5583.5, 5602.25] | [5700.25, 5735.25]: -2.18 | 10.4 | 11.7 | 12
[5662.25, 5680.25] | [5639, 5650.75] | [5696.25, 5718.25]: -1.49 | 11.5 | 12.5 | 11.6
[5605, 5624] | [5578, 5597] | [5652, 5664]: -1.09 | 10.4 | 11.4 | 11.3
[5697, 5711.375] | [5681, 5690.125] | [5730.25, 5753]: 0.36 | 11.9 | 11.5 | 11.7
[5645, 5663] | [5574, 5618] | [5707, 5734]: 0.51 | 11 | 11.2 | 12.1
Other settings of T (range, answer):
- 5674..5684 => 13.1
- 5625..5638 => 13.3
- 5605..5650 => 14.7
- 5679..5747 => 15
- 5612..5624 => 12.1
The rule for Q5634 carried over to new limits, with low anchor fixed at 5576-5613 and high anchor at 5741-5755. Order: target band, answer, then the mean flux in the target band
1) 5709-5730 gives -0.073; 12.3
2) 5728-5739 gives -0.042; 12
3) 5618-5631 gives -0.007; 11.2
